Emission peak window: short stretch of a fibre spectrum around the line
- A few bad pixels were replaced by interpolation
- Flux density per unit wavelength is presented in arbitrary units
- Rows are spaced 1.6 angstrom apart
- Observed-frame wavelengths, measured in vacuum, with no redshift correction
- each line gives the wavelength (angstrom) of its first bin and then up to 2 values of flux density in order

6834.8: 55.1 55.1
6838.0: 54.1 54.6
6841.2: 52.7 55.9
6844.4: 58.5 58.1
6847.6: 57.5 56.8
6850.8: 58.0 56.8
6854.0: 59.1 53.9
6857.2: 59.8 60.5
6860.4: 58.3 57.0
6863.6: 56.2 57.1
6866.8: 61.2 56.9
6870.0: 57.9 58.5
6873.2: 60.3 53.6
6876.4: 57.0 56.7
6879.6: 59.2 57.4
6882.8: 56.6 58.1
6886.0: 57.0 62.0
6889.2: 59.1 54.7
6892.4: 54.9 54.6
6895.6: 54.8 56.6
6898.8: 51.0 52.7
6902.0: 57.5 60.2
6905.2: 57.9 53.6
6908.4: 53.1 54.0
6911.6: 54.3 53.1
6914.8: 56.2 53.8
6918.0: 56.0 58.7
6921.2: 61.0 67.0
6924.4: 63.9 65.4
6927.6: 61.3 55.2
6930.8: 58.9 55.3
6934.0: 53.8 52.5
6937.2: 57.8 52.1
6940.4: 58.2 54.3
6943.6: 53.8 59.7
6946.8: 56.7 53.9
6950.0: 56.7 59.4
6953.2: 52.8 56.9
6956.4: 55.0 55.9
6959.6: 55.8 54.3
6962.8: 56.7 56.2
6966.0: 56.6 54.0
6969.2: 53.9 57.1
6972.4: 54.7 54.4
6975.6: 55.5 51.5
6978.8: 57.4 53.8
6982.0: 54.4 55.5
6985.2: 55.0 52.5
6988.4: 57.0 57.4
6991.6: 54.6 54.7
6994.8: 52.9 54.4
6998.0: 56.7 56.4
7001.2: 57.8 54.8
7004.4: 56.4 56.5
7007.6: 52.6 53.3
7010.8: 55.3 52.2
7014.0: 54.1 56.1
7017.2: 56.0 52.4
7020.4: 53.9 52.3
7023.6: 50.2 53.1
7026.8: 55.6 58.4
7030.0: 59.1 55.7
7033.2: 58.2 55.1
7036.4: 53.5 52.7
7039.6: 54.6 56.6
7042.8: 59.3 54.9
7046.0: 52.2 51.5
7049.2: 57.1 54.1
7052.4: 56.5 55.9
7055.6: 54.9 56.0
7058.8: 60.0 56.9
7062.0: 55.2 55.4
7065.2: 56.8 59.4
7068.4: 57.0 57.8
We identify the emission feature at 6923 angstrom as [N II]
